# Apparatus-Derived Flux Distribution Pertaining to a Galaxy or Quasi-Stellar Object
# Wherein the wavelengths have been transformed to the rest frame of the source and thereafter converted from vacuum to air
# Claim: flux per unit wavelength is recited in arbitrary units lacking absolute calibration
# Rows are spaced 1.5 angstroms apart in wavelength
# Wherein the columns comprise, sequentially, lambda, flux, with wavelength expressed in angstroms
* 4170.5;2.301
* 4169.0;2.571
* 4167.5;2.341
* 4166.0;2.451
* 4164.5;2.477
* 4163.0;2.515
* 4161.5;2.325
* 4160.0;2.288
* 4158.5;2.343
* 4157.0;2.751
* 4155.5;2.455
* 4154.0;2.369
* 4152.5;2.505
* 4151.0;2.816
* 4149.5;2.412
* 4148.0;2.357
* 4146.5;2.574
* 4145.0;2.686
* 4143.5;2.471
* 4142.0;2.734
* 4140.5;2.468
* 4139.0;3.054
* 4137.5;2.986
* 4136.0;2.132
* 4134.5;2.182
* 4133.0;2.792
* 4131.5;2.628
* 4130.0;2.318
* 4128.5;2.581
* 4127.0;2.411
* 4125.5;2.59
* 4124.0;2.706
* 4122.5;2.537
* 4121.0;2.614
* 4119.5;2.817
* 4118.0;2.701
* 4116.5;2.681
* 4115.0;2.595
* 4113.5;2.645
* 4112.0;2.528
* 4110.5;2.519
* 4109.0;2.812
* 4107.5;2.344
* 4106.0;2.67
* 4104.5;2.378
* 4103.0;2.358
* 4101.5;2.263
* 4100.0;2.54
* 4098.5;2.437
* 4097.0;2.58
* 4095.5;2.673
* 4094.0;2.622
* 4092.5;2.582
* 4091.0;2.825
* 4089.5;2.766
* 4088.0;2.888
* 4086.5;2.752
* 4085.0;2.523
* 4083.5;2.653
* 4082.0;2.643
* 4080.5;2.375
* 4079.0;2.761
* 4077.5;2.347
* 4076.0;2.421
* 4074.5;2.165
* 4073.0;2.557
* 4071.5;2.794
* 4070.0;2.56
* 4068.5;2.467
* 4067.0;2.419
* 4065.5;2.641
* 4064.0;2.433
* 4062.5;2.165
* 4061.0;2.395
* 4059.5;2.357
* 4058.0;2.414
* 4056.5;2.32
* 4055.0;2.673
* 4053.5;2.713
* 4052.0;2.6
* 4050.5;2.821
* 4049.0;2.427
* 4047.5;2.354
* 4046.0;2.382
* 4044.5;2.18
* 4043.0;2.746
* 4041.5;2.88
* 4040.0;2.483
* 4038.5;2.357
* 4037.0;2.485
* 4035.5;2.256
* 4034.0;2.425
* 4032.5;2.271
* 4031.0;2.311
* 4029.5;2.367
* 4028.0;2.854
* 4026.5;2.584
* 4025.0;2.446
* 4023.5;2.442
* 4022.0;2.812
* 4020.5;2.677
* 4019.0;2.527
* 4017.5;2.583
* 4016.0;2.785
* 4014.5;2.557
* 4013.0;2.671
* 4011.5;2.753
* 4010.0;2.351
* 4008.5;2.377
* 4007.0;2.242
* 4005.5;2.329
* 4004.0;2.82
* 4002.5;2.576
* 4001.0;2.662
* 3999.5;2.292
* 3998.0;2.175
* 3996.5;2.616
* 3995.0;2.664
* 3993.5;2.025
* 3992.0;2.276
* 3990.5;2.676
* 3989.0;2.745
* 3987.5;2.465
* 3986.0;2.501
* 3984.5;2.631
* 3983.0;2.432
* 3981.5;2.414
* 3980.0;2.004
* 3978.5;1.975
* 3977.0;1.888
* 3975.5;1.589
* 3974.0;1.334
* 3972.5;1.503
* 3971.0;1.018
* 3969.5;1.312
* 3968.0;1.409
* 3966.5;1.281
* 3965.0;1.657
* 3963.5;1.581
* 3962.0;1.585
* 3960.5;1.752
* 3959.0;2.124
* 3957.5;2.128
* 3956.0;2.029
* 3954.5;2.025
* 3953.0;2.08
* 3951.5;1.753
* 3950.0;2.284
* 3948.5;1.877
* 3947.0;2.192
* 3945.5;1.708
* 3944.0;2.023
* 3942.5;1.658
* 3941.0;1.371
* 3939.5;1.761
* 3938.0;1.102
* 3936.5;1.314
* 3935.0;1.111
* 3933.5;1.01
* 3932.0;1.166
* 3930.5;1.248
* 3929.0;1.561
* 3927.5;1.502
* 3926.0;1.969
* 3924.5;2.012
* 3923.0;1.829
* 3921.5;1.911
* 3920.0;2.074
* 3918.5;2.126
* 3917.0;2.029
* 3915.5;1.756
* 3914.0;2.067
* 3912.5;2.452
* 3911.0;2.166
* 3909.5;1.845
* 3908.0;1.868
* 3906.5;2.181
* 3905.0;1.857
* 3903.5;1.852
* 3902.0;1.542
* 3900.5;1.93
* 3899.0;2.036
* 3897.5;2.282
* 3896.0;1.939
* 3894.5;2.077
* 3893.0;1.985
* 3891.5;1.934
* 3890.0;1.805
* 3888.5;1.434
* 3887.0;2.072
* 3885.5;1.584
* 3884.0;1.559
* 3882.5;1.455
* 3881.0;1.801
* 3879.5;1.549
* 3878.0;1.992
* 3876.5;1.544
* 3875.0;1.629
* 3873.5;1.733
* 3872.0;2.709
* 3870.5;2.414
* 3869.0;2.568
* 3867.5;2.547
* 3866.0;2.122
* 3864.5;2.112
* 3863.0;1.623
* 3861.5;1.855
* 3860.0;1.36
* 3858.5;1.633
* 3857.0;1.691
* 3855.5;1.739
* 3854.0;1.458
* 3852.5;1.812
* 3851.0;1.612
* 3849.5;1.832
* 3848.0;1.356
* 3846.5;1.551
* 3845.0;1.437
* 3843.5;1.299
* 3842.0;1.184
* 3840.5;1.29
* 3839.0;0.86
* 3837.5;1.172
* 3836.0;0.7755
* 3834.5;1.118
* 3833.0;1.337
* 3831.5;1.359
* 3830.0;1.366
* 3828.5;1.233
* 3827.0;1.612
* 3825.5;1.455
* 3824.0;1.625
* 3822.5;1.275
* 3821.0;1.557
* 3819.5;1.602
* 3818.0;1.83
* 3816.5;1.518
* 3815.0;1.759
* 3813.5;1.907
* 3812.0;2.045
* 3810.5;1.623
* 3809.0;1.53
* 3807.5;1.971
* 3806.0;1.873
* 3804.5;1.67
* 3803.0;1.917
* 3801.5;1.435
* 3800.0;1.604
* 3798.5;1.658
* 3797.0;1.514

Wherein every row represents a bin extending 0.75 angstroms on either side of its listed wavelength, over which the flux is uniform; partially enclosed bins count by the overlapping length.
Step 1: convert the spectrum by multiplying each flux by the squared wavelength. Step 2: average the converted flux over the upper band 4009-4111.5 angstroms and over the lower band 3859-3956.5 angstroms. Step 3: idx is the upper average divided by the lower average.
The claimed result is 1.48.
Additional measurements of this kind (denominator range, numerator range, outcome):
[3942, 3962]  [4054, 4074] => 1.33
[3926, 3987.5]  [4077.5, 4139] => 1.61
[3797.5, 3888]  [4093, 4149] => 1.79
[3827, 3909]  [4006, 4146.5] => 1.66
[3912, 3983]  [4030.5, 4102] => 1.53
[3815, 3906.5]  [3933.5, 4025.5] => 1.32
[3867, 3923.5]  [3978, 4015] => 1.32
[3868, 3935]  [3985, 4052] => 1.43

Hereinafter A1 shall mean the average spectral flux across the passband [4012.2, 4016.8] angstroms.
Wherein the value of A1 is 2.67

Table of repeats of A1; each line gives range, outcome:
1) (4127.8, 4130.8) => 2.45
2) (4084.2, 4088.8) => 2.72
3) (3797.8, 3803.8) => 1.65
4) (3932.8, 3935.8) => 1.07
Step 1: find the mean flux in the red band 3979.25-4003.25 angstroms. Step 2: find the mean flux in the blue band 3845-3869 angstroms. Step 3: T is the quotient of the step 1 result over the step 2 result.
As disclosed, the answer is 1.38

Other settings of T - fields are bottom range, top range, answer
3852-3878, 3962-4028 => 1.17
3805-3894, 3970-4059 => 1.45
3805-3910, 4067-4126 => 1.52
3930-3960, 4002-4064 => 1.47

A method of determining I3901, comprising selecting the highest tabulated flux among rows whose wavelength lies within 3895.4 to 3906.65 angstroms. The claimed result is 2.282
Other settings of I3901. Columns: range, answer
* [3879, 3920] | 2.452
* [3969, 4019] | 2.82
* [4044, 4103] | 2.888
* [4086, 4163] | 3.054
